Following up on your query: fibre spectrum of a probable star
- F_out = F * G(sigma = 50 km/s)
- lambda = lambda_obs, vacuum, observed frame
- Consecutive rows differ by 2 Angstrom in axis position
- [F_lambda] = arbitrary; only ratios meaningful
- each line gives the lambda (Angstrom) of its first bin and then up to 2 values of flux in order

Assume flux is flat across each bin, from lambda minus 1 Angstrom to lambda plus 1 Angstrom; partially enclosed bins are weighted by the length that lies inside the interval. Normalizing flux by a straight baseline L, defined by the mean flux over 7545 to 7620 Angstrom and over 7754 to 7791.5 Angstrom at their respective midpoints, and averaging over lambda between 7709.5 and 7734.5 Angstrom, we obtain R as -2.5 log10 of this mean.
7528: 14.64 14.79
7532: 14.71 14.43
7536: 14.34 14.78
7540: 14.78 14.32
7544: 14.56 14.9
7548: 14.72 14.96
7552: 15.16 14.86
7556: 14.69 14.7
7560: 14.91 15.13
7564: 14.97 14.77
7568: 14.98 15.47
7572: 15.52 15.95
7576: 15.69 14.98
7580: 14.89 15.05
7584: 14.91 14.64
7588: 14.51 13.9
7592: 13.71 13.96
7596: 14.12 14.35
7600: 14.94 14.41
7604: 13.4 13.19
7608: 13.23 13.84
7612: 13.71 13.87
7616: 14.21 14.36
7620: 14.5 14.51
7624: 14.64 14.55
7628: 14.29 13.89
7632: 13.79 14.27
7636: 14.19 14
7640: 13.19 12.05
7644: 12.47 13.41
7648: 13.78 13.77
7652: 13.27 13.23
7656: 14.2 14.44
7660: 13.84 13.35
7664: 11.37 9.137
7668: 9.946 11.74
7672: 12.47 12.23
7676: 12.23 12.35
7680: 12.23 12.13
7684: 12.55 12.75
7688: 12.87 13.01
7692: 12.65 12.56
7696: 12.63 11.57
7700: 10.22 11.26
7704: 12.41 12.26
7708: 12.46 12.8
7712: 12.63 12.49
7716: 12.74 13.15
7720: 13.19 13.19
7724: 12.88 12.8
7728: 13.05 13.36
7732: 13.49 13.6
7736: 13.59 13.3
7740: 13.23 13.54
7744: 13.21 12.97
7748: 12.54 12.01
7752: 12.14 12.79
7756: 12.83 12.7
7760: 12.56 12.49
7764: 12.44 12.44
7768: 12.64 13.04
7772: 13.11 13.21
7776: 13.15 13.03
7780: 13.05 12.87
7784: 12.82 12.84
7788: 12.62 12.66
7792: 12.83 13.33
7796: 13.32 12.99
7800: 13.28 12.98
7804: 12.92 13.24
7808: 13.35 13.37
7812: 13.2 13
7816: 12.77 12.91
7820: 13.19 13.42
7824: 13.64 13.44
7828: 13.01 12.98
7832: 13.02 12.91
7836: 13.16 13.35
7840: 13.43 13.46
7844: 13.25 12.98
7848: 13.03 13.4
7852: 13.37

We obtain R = 0.02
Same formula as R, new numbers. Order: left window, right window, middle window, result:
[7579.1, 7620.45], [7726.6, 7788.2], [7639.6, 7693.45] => 0.086 mag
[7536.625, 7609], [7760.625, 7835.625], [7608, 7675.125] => 0.065 mag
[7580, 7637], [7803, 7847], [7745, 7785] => 0.060 mag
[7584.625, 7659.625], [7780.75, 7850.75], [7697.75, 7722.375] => 0.102 mag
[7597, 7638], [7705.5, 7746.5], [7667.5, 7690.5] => 0.107 mag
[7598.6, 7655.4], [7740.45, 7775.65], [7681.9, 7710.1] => 0.085 mag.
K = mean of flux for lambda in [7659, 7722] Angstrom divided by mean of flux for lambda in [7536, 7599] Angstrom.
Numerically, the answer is 0.8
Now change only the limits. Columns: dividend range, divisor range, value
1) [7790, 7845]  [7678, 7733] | 1.05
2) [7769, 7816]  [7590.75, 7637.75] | 0.93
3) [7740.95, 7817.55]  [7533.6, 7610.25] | 0.88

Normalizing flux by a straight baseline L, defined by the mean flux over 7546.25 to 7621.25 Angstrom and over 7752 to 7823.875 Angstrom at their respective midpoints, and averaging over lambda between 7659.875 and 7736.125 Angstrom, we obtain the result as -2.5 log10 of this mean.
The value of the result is 0.104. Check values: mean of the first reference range 14.6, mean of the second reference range 13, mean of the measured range 12.4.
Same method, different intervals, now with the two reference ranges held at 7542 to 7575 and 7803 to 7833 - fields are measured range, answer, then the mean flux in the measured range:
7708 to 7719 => 0.10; 12.7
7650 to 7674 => 0.14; 12.5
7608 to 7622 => 0.04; 14.1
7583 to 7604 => 0.03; 14.3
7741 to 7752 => 0.07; 12.8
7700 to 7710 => 0.17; 12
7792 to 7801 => 0.01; 13.2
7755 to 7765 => 0.08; 12.6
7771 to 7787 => 0.04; 13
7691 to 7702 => 0.18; 11.9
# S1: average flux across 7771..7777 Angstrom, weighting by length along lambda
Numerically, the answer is 13.2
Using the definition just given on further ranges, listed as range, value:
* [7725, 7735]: 13.3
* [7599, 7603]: 14.7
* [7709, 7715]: 12.6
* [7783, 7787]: 12.8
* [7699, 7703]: 10.7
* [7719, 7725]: 13.1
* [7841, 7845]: 13.4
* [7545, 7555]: 14.9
